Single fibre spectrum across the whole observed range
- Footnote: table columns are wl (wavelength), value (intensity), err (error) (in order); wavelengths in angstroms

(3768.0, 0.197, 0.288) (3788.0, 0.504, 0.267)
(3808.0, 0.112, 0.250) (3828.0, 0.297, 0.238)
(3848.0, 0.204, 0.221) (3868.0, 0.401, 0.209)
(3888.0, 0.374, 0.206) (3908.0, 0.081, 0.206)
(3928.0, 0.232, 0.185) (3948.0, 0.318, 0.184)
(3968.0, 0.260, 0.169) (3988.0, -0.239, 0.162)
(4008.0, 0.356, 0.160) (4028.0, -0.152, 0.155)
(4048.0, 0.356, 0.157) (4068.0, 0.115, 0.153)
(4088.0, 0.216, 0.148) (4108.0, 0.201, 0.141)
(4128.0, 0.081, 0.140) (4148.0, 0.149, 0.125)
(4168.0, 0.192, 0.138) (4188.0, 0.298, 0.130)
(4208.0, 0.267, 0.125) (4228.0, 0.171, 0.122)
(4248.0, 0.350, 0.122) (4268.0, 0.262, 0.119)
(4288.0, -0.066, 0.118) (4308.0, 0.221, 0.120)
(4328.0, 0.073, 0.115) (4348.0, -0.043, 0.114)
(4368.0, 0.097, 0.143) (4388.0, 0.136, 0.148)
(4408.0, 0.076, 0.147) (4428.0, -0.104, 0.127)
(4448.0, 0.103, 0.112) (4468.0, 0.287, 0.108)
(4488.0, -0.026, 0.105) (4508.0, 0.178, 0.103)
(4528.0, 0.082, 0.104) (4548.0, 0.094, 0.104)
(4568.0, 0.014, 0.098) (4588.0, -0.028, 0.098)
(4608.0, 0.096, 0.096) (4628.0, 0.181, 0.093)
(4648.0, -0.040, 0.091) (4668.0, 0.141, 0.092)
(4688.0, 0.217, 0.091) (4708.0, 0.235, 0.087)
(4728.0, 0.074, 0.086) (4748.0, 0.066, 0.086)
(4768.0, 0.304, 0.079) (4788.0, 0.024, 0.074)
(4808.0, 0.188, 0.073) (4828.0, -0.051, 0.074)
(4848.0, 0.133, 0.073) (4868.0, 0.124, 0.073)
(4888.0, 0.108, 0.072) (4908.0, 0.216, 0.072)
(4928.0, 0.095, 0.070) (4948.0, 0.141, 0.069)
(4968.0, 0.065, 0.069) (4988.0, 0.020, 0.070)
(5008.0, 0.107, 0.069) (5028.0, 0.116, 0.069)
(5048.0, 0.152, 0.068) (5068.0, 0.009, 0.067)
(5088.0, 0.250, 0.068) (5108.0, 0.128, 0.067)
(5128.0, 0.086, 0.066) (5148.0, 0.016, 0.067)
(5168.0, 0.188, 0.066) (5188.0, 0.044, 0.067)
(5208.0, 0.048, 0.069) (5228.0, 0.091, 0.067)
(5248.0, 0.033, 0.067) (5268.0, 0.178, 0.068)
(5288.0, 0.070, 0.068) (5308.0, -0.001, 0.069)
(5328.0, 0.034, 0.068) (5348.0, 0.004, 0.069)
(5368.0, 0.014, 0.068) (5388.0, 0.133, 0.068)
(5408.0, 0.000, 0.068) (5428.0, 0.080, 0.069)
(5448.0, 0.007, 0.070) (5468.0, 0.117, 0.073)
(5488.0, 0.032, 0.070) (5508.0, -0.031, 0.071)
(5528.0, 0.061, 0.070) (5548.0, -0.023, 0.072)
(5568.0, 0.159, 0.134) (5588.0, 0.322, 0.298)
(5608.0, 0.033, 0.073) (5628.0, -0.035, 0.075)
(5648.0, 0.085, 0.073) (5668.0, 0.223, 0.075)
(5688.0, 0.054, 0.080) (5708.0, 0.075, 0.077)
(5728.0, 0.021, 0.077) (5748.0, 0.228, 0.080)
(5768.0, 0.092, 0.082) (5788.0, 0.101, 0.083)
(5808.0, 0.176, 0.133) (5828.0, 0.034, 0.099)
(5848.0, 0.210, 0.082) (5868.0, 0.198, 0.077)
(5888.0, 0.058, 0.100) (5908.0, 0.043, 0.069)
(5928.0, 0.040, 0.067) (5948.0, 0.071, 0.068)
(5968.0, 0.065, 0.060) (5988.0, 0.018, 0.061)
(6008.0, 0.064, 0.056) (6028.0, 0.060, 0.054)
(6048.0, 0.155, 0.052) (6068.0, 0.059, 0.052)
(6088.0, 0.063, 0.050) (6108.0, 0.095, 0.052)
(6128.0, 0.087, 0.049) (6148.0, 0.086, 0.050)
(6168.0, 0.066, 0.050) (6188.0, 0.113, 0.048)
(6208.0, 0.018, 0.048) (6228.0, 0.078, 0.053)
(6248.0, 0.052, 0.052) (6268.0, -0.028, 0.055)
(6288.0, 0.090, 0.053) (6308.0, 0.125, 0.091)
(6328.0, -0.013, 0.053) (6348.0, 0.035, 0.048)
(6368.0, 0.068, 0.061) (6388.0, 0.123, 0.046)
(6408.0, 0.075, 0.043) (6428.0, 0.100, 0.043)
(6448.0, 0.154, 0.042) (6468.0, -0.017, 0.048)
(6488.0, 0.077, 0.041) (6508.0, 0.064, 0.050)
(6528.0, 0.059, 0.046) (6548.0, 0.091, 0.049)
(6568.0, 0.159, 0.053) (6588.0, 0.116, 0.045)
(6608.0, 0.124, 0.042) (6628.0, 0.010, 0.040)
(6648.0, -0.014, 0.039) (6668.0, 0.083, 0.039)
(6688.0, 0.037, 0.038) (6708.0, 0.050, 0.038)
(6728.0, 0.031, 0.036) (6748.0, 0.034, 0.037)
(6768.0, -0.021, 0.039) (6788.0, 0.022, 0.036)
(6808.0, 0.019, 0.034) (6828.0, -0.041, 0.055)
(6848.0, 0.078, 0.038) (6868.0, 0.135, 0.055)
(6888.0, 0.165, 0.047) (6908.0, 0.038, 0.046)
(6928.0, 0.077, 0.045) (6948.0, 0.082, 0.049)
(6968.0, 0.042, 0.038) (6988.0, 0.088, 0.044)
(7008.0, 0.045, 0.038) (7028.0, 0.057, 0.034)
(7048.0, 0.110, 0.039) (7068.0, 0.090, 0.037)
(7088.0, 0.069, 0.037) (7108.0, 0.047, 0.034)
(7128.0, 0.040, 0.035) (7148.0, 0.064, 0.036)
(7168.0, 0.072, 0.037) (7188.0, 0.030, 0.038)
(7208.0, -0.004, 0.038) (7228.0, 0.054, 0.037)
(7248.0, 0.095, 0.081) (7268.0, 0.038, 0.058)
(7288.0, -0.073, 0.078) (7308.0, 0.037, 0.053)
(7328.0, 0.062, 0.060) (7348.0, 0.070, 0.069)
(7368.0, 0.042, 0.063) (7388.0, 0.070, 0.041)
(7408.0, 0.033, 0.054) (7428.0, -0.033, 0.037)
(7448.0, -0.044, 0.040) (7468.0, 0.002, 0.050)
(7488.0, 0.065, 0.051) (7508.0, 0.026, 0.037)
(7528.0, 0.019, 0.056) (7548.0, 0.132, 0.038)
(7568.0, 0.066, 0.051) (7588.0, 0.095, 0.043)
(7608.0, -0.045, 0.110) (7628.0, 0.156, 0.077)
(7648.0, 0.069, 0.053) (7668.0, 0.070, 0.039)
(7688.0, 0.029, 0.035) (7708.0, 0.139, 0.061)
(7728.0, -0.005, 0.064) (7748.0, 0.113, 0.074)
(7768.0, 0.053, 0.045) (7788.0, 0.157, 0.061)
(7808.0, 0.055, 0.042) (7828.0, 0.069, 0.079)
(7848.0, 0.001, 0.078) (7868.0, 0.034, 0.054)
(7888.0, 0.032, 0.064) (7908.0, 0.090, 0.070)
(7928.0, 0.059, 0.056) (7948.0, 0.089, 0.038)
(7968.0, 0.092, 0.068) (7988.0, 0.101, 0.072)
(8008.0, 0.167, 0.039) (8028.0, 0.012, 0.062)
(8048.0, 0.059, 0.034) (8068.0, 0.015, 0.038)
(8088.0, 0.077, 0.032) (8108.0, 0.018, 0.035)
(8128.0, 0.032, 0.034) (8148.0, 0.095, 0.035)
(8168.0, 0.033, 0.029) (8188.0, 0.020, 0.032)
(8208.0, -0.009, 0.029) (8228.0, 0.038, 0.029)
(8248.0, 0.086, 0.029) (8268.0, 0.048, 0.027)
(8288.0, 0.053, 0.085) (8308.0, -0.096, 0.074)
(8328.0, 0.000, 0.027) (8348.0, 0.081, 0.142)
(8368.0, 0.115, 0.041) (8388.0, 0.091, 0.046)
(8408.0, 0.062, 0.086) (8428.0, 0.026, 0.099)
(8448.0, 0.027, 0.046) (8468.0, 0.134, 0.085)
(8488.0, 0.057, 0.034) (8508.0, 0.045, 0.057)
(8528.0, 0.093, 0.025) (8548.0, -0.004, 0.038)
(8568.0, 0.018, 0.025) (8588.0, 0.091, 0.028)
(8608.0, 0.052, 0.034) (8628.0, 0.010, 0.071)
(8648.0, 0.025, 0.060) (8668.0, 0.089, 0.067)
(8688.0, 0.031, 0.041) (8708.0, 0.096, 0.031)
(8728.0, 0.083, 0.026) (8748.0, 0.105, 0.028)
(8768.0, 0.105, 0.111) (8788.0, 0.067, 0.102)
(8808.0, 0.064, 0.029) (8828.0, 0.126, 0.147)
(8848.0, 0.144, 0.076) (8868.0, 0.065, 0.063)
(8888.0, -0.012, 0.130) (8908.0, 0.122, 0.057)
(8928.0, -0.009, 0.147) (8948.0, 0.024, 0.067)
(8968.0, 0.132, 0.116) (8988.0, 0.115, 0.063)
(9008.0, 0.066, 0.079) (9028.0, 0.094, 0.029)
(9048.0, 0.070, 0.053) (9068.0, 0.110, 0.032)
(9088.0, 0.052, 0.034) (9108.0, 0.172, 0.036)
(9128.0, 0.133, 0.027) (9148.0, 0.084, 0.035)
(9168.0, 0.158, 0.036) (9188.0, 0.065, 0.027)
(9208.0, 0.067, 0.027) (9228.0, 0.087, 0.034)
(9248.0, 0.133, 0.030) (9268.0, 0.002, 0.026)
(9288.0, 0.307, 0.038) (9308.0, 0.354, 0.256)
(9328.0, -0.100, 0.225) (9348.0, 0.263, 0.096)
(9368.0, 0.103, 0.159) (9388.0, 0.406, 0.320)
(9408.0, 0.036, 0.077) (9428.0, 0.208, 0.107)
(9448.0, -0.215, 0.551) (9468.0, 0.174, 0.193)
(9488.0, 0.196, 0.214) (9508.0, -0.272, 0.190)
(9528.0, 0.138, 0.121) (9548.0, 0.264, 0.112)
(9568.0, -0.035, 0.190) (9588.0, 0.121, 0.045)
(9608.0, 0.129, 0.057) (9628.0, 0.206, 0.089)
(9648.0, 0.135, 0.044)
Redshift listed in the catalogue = 1.49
